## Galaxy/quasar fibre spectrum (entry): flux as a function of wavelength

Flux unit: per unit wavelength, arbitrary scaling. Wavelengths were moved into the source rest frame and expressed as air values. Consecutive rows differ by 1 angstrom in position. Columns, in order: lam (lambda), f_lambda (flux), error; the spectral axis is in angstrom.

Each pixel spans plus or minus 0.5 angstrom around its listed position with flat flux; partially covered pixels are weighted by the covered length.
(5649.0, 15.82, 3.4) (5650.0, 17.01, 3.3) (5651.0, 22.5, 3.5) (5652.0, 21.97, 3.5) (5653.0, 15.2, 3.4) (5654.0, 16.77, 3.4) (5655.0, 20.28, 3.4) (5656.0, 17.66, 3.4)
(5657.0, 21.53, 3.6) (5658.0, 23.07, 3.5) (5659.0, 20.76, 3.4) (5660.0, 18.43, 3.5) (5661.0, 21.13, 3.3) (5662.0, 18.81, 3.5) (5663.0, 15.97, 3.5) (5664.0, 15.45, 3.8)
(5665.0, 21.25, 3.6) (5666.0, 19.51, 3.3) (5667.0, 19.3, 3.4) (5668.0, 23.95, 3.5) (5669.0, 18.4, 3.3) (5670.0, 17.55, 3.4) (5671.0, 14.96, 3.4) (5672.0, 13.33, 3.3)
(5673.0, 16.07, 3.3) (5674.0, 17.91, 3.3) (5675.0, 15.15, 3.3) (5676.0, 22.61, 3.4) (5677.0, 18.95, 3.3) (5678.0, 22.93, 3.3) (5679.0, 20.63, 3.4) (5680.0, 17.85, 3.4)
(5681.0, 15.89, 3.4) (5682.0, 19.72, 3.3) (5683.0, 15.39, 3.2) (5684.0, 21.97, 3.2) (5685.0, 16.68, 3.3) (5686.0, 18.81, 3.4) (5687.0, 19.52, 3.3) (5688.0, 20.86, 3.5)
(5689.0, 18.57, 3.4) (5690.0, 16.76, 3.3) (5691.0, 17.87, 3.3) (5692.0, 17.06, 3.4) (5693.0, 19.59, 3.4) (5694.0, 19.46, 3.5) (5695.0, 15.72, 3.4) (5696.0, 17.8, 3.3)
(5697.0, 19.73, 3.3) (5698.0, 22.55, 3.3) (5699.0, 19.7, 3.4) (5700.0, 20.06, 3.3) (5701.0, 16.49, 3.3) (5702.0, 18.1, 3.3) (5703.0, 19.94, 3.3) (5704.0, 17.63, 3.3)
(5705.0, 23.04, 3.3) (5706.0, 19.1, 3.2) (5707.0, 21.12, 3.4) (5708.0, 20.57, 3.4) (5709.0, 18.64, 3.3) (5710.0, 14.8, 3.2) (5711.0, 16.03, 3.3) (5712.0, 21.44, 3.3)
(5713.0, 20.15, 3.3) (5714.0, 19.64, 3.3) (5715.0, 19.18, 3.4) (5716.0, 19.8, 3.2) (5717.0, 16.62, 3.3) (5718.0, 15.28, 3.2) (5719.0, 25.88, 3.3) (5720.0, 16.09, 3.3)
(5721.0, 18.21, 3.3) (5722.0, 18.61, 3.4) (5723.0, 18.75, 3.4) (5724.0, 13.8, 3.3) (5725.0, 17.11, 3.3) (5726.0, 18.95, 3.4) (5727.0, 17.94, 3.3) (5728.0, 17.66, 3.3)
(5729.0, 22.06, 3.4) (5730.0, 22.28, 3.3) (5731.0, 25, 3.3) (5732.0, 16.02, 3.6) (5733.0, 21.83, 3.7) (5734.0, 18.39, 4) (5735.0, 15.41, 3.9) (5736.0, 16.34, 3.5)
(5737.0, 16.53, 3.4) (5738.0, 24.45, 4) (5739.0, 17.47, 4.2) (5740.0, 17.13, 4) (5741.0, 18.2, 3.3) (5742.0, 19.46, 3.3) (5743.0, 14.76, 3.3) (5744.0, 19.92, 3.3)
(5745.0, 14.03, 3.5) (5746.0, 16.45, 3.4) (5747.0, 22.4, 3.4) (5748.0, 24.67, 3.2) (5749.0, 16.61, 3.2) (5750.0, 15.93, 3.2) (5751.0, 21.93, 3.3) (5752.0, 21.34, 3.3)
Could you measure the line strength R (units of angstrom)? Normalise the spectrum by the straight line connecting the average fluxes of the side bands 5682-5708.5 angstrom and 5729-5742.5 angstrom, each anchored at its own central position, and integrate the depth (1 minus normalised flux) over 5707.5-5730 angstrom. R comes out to 0.64 angstrom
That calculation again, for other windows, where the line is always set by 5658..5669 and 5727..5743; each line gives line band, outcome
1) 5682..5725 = 1.2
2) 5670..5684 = 1.1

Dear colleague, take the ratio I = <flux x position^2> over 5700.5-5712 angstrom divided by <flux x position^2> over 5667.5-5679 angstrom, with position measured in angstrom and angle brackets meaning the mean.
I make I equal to 1.03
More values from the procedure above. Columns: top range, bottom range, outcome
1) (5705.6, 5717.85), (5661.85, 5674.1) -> 1.07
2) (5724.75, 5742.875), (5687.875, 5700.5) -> 1.02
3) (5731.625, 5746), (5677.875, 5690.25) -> 0.97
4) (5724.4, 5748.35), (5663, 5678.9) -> 1.05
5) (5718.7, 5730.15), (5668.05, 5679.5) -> 1.04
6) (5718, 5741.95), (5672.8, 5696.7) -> 1.03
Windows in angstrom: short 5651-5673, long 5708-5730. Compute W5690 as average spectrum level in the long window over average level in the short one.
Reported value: 0.98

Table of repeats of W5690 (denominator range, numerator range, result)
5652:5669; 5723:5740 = 0.97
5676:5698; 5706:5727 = 0.98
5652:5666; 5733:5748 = 0.96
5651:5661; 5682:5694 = 0.94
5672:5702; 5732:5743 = 0.98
